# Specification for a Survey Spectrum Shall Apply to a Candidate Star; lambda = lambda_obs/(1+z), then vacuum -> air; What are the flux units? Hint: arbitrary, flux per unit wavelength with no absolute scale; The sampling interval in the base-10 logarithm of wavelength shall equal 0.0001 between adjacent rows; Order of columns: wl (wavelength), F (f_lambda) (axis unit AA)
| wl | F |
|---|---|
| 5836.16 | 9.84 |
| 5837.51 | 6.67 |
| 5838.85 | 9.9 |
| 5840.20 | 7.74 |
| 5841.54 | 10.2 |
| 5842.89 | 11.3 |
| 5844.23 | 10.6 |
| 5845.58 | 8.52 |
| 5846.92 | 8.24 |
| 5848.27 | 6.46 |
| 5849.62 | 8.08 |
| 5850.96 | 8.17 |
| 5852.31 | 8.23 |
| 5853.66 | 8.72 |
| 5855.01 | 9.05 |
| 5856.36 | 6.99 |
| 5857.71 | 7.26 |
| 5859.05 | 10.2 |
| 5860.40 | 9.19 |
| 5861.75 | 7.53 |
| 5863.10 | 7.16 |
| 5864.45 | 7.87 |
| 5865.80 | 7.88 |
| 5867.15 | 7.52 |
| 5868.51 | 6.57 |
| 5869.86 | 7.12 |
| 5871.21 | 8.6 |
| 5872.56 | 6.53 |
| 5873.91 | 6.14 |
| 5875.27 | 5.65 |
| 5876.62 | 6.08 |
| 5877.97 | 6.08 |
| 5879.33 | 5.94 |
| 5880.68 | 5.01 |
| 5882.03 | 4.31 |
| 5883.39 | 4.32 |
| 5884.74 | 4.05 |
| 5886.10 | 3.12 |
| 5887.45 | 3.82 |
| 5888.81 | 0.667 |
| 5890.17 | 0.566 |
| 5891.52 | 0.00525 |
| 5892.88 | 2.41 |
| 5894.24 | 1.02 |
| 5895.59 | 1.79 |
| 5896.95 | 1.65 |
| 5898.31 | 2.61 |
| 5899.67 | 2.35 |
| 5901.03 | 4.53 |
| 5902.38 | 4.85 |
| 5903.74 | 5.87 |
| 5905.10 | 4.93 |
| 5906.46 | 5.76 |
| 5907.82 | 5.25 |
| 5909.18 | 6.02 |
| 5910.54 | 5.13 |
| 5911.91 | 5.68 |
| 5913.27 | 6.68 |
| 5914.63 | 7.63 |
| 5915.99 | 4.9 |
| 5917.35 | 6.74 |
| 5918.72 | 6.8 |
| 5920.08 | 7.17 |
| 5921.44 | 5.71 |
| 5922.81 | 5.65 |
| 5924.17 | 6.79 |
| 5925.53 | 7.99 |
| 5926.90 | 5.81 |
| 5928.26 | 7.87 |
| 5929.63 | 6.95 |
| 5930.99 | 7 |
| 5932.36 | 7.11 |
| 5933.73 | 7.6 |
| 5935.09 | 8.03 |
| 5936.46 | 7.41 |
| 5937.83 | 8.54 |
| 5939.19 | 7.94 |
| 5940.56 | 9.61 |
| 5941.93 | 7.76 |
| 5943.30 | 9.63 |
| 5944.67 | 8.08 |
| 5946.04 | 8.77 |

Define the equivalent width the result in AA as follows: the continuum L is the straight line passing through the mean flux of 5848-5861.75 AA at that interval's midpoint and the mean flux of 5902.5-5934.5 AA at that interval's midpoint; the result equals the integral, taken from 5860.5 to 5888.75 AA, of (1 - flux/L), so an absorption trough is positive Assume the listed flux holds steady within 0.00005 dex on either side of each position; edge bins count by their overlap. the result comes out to 6.28 AA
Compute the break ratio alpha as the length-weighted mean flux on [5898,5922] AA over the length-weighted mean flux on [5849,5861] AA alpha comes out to 0.65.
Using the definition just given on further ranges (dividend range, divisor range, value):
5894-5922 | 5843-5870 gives 0.61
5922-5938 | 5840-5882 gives 0.93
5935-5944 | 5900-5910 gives 1.62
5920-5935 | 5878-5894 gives 2.18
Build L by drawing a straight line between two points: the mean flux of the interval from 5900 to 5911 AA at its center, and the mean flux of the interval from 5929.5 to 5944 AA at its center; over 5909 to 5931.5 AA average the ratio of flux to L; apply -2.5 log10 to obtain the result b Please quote 0.00 mag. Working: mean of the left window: 5.21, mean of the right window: 8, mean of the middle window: 6.51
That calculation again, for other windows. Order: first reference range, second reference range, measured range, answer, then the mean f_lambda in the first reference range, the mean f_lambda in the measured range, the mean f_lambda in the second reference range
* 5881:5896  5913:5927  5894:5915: 0.05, 2.44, 4.51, 6.56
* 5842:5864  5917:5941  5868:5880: 0.24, 8.49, 6.52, 7.25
